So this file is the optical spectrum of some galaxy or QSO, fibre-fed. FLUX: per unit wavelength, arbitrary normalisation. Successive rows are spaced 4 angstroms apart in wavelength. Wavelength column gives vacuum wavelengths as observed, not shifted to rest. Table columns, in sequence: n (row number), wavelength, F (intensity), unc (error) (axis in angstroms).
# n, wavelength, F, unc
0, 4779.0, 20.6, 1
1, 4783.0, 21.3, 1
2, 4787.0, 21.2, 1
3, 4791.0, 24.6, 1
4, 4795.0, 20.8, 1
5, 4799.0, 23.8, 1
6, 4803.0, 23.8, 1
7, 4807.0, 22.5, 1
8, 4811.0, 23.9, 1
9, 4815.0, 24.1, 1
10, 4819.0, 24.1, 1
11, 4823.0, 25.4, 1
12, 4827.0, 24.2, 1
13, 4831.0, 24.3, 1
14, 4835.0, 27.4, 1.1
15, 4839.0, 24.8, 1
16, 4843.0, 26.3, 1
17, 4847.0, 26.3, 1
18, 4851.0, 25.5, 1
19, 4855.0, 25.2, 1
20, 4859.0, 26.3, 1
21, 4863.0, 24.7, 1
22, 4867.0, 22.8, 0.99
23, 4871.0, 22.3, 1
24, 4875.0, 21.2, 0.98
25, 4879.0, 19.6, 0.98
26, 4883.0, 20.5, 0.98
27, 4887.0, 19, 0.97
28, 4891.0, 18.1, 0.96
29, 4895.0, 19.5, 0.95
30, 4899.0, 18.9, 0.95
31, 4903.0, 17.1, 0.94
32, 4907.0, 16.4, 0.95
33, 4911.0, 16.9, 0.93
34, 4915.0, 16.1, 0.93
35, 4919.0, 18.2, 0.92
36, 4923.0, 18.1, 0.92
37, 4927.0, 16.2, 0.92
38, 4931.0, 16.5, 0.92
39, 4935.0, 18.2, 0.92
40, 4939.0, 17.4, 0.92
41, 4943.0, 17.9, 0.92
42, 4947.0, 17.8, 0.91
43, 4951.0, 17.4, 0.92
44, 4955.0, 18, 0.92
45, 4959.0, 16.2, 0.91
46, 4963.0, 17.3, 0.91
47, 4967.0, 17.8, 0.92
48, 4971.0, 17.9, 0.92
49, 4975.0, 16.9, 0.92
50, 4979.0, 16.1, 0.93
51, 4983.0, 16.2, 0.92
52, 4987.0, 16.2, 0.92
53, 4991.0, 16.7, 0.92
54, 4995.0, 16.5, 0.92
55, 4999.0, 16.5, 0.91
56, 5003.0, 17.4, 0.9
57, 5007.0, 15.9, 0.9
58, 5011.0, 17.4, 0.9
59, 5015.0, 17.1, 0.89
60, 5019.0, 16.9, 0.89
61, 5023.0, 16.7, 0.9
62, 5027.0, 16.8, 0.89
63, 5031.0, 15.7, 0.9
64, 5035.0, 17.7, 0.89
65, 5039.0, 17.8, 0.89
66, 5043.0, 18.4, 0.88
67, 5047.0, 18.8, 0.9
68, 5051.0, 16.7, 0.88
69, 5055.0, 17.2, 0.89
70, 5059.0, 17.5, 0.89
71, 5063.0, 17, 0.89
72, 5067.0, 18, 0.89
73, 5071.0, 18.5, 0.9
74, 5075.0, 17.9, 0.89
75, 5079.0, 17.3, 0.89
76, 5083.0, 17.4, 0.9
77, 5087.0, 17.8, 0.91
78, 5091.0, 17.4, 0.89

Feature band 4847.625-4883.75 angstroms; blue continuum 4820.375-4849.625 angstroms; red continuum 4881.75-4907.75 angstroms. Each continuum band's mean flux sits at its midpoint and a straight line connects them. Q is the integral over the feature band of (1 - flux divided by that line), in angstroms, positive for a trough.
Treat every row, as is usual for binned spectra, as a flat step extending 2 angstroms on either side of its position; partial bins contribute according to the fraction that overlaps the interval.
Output -2.2 angstroms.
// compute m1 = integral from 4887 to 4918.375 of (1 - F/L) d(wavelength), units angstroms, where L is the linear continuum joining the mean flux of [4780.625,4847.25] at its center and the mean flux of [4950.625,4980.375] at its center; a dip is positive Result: 3.7 angstroms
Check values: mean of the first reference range 24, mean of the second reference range 17.2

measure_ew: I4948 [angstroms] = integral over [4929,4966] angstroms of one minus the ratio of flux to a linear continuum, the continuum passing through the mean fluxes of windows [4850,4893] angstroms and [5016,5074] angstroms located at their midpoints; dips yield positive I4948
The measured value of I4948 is 4.94 angstroms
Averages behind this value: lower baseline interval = 22.2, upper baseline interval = 17.4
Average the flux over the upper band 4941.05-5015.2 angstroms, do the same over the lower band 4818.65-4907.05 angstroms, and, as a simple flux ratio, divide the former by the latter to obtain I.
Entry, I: 0.75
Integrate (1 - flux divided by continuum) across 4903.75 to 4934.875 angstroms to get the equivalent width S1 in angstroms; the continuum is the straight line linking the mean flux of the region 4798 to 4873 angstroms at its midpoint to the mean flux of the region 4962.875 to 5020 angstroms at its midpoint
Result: 5.2 angstroms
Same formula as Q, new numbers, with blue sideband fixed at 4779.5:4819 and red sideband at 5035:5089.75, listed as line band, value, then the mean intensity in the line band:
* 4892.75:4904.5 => 1.3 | 18.6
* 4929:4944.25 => 2.0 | 17.5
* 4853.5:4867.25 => -2.1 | 25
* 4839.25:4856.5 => -3.0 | 25.7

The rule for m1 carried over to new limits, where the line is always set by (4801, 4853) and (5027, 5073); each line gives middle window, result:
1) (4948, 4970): 3.3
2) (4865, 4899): 4.1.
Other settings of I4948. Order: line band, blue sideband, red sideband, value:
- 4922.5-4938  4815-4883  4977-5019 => 2.2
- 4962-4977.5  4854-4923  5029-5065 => 1.0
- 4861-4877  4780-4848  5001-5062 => -0.4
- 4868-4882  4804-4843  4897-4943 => -0.3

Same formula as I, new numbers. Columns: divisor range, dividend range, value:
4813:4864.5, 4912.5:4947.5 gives 0.69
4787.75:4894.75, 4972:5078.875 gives 0.73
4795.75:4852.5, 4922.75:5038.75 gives 0.69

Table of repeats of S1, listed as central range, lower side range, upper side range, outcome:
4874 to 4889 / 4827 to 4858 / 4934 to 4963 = 1.8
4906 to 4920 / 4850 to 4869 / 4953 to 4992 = 2.8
